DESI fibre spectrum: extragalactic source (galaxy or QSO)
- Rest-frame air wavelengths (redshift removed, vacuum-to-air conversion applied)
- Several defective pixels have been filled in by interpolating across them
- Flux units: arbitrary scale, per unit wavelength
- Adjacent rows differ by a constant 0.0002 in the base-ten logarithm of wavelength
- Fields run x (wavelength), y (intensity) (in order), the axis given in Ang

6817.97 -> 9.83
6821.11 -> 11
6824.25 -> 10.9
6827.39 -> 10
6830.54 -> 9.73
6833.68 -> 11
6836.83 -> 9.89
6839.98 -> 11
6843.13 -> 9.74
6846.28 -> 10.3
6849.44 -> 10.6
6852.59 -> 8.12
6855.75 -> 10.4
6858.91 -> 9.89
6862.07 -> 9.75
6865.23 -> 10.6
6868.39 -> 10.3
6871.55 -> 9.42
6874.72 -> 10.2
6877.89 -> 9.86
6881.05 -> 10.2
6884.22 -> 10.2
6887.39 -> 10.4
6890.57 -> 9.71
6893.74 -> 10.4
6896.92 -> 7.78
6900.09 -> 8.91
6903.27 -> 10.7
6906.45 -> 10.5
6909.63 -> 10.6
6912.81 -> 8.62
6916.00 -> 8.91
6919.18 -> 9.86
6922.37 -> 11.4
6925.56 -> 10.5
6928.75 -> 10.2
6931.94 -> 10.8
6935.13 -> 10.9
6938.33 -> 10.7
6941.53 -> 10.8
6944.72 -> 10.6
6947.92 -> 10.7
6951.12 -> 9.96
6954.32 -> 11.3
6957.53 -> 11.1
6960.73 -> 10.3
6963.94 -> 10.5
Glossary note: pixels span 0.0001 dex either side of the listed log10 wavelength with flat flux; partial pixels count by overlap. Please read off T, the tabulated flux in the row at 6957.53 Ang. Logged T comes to 11.1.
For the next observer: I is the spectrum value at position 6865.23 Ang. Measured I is 10.6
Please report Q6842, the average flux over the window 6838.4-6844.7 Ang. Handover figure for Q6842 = 10.4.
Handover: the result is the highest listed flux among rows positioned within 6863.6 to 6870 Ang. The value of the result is 10.6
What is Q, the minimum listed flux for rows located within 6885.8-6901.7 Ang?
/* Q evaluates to 7.78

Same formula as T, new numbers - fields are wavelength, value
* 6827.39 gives 10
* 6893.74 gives 10.4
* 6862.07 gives 9.75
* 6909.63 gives 10.6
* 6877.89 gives 9.86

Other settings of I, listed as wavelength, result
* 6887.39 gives 10.4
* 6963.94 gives 10.5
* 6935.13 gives 10.9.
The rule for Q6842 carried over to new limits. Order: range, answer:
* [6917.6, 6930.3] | 10.5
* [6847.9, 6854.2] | 9.36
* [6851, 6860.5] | 9.47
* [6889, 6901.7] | 9.2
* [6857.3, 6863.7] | 9.83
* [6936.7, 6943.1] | 10.7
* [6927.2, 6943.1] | 10.7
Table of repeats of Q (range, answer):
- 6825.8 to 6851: 9.73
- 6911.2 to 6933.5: 8.62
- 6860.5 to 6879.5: 9.42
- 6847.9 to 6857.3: 8.12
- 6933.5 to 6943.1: 10.7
